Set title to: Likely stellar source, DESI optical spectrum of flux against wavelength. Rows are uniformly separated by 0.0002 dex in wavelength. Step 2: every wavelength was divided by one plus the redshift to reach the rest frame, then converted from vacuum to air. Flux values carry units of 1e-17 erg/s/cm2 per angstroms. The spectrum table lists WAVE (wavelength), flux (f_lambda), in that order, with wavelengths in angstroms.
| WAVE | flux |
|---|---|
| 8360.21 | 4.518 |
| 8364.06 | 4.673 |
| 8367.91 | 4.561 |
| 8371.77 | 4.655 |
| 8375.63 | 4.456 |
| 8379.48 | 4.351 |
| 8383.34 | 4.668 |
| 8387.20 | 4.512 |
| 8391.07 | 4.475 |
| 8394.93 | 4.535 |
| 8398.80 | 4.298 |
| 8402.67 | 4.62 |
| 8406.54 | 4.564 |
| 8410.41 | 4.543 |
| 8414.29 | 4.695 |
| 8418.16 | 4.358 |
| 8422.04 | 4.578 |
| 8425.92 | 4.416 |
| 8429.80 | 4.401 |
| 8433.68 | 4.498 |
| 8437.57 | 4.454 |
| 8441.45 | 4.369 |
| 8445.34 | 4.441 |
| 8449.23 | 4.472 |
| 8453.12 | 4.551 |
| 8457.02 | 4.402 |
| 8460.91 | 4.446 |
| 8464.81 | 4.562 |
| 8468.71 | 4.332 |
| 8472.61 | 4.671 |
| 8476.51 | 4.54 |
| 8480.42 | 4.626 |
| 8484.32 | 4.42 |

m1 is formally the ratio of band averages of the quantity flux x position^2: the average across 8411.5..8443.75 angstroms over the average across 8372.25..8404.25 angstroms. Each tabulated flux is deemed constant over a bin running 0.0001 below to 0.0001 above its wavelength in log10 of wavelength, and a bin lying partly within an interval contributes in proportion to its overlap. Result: 1.00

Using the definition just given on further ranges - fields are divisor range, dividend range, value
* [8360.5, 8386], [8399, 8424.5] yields 1.01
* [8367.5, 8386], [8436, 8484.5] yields 1.01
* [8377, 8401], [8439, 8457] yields 1.01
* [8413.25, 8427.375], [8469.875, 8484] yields 1.03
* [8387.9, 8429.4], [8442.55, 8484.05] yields 1.01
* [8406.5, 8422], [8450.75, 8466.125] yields 1.00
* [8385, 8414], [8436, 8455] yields 1.00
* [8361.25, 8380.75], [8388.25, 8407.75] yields 1.00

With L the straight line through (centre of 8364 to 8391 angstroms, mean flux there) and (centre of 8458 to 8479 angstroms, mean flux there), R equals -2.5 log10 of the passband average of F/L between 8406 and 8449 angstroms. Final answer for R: 0.01 mag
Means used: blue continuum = 4.54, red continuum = 4.51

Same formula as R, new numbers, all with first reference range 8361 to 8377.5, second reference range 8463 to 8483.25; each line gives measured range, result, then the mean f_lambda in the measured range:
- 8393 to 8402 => 0.03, 4.44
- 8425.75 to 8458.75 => 0.03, 4.45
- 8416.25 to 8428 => 0.03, 4.45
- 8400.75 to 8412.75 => 0.00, 4.58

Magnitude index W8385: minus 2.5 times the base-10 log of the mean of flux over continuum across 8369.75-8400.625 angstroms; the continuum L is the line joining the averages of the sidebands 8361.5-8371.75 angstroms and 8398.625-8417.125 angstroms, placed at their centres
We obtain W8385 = 0.02 mag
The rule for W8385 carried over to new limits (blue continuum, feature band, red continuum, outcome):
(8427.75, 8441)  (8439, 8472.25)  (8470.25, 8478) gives 0.016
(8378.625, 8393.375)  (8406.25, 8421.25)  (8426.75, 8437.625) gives -0.016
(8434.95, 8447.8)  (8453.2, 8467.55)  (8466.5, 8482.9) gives 0.005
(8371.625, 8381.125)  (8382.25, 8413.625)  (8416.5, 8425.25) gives -0.016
